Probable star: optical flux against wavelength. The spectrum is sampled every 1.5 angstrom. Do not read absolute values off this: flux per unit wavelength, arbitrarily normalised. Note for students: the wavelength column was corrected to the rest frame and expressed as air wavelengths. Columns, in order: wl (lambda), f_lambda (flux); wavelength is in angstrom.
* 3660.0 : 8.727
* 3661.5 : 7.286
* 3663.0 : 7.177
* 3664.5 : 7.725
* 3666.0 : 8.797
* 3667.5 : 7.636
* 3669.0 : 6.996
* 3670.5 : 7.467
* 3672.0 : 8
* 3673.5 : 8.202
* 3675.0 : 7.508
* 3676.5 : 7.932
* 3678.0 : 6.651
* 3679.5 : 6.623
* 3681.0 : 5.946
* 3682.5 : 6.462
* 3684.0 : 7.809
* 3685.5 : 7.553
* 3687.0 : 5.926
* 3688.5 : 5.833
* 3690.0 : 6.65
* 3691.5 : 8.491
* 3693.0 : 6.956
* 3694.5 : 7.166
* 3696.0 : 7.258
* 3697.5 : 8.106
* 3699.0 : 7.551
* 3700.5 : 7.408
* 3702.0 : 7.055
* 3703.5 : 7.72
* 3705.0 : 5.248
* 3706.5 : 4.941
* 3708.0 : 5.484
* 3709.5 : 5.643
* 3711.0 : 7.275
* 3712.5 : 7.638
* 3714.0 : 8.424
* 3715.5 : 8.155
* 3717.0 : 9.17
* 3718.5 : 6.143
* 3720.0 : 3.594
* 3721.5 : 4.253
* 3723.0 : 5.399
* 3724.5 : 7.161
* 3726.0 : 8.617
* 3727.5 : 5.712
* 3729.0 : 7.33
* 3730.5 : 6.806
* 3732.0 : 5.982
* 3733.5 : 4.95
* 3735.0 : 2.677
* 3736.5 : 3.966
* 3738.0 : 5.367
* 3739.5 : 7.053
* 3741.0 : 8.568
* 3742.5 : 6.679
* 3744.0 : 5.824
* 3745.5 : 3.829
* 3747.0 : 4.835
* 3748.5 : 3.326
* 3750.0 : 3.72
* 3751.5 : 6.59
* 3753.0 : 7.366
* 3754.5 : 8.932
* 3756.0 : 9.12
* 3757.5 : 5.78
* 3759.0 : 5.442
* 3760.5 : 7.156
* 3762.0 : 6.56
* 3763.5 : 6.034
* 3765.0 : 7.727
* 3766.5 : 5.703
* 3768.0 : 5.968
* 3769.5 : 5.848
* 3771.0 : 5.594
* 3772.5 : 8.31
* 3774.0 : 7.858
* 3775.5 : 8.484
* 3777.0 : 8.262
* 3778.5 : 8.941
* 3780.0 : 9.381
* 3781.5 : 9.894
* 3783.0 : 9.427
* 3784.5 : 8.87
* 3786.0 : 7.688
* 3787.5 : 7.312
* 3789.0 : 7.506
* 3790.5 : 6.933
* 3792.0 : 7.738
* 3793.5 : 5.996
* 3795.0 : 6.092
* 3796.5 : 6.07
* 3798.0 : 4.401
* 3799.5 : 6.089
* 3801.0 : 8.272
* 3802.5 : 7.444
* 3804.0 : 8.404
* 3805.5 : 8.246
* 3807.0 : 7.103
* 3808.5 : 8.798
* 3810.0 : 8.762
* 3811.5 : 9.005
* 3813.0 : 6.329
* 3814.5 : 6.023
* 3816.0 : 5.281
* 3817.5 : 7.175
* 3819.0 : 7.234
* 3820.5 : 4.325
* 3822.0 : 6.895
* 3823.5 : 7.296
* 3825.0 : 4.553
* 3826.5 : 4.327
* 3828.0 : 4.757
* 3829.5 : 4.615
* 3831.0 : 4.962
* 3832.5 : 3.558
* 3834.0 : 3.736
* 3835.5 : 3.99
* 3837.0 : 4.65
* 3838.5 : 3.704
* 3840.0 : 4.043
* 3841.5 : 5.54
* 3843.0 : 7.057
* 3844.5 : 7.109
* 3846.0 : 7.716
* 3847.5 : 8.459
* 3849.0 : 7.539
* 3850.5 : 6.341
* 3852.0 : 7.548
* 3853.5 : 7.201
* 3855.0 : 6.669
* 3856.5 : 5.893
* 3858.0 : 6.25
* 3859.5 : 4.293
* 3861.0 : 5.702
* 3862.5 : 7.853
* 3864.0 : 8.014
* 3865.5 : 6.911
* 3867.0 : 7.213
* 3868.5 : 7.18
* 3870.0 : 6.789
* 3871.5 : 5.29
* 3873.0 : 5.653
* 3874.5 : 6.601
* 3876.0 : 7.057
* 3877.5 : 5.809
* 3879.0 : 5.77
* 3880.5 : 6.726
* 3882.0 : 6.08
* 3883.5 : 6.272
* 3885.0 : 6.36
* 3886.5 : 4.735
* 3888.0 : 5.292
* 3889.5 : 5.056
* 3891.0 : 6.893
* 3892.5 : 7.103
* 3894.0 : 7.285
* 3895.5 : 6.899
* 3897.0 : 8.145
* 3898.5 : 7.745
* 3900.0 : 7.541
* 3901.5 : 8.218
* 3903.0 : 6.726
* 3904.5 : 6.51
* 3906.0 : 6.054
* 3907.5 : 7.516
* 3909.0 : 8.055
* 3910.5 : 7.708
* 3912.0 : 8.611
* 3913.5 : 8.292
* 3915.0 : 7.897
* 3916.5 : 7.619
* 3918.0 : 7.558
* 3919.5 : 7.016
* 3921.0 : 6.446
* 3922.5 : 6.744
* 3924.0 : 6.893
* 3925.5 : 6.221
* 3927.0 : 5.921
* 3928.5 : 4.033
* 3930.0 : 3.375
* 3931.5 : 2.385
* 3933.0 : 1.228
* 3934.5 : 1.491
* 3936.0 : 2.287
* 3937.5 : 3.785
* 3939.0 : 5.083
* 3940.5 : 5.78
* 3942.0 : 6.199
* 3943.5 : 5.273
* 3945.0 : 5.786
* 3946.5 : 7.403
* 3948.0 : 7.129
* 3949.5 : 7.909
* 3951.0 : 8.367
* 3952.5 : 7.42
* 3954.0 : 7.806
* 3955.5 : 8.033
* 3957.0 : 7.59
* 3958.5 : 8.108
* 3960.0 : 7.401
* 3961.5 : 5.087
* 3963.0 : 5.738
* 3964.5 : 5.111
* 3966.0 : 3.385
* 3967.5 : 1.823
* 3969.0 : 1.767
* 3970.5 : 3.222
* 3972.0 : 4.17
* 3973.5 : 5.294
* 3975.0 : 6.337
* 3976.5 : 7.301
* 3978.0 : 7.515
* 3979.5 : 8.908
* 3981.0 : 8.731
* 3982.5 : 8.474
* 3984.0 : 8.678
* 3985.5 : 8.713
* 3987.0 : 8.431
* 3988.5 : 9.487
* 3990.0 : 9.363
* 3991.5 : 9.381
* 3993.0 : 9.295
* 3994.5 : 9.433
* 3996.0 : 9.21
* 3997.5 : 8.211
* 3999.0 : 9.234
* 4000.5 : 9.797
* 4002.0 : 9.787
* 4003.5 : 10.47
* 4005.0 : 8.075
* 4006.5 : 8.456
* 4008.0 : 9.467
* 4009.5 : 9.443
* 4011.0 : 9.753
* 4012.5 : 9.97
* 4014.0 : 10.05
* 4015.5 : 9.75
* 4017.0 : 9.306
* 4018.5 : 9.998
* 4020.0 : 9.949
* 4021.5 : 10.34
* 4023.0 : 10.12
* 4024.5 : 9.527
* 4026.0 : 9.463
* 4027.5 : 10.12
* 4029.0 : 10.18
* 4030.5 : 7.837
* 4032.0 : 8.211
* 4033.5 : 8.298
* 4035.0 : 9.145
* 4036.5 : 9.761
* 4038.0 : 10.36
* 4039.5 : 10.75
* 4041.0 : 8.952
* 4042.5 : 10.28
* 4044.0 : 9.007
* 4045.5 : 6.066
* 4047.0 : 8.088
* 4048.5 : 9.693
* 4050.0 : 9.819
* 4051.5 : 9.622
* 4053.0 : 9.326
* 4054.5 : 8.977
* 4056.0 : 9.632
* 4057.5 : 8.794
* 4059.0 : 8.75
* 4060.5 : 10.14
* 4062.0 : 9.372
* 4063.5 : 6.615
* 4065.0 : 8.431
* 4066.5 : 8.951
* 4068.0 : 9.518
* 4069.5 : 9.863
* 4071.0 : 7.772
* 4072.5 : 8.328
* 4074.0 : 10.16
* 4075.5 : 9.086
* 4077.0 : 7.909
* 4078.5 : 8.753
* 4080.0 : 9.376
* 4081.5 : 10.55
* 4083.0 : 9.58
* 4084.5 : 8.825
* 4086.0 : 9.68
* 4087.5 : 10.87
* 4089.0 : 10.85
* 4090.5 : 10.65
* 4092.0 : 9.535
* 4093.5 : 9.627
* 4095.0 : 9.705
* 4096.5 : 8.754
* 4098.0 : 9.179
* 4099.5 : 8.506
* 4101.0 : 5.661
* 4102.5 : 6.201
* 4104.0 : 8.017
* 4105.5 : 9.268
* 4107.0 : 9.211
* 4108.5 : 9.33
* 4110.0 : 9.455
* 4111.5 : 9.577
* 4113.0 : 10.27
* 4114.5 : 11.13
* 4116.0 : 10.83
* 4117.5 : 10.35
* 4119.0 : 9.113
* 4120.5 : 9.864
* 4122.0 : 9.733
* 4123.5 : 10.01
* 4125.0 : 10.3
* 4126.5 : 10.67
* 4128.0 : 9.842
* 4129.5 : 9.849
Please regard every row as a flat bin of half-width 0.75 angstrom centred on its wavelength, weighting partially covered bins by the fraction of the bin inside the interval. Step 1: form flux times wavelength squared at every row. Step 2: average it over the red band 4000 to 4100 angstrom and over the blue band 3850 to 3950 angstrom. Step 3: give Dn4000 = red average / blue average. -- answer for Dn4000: 1.60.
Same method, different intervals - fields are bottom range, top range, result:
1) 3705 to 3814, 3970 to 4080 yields 1.50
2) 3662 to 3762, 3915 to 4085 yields 1.38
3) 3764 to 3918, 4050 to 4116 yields 1.54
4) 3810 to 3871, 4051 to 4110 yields 1.67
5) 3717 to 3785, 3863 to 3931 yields 1.10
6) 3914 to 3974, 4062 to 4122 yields 1.79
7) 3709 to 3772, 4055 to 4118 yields 1.76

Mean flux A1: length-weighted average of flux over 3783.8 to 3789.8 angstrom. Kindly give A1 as 7.83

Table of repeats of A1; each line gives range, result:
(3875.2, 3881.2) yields 6.34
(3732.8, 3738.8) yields 4.26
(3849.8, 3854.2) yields 7.04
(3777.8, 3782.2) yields 9.41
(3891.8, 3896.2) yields 7.1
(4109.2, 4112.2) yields 9.51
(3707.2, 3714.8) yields 6.89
